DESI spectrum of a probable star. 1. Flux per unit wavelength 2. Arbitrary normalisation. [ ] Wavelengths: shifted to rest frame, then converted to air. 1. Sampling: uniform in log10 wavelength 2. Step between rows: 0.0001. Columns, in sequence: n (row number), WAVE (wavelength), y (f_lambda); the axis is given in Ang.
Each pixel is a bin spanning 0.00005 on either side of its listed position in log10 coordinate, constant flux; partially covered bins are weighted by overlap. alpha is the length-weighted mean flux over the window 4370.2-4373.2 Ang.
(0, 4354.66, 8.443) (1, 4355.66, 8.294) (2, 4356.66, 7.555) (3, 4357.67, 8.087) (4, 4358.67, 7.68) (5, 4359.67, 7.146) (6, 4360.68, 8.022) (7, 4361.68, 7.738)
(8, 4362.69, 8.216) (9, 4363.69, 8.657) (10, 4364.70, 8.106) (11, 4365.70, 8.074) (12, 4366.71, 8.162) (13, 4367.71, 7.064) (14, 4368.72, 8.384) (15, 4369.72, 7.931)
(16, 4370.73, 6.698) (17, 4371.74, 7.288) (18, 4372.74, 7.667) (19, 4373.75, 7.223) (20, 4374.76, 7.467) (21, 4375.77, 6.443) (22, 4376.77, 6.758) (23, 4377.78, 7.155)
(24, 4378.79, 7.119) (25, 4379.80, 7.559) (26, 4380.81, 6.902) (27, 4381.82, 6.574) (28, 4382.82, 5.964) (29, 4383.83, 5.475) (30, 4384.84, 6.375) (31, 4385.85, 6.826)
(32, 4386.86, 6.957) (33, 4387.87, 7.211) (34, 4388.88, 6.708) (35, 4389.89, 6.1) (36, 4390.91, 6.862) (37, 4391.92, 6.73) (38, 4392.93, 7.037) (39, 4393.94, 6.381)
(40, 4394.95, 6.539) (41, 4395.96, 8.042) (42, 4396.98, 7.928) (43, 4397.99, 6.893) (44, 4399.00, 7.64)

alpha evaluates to 7.22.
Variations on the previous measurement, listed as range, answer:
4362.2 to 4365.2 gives 8.33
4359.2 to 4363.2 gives 7.78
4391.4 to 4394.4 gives 6.73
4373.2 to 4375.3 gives 7.31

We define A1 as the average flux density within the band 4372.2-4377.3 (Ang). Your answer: 7.12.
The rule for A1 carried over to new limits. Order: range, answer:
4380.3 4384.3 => 6.25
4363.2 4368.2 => 8.01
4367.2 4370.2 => 7.81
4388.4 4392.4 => 6.59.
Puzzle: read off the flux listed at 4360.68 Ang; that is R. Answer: 8.022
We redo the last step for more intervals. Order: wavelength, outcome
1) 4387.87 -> 7.211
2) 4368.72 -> 8.384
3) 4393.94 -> 6.381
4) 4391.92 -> 6.73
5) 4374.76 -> 7.467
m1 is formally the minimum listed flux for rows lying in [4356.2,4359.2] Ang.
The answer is 7.555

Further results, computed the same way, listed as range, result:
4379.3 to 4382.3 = 6.574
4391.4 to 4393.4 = 6.73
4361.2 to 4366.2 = 7.738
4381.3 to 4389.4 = 5.475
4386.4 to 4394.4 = 6.1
